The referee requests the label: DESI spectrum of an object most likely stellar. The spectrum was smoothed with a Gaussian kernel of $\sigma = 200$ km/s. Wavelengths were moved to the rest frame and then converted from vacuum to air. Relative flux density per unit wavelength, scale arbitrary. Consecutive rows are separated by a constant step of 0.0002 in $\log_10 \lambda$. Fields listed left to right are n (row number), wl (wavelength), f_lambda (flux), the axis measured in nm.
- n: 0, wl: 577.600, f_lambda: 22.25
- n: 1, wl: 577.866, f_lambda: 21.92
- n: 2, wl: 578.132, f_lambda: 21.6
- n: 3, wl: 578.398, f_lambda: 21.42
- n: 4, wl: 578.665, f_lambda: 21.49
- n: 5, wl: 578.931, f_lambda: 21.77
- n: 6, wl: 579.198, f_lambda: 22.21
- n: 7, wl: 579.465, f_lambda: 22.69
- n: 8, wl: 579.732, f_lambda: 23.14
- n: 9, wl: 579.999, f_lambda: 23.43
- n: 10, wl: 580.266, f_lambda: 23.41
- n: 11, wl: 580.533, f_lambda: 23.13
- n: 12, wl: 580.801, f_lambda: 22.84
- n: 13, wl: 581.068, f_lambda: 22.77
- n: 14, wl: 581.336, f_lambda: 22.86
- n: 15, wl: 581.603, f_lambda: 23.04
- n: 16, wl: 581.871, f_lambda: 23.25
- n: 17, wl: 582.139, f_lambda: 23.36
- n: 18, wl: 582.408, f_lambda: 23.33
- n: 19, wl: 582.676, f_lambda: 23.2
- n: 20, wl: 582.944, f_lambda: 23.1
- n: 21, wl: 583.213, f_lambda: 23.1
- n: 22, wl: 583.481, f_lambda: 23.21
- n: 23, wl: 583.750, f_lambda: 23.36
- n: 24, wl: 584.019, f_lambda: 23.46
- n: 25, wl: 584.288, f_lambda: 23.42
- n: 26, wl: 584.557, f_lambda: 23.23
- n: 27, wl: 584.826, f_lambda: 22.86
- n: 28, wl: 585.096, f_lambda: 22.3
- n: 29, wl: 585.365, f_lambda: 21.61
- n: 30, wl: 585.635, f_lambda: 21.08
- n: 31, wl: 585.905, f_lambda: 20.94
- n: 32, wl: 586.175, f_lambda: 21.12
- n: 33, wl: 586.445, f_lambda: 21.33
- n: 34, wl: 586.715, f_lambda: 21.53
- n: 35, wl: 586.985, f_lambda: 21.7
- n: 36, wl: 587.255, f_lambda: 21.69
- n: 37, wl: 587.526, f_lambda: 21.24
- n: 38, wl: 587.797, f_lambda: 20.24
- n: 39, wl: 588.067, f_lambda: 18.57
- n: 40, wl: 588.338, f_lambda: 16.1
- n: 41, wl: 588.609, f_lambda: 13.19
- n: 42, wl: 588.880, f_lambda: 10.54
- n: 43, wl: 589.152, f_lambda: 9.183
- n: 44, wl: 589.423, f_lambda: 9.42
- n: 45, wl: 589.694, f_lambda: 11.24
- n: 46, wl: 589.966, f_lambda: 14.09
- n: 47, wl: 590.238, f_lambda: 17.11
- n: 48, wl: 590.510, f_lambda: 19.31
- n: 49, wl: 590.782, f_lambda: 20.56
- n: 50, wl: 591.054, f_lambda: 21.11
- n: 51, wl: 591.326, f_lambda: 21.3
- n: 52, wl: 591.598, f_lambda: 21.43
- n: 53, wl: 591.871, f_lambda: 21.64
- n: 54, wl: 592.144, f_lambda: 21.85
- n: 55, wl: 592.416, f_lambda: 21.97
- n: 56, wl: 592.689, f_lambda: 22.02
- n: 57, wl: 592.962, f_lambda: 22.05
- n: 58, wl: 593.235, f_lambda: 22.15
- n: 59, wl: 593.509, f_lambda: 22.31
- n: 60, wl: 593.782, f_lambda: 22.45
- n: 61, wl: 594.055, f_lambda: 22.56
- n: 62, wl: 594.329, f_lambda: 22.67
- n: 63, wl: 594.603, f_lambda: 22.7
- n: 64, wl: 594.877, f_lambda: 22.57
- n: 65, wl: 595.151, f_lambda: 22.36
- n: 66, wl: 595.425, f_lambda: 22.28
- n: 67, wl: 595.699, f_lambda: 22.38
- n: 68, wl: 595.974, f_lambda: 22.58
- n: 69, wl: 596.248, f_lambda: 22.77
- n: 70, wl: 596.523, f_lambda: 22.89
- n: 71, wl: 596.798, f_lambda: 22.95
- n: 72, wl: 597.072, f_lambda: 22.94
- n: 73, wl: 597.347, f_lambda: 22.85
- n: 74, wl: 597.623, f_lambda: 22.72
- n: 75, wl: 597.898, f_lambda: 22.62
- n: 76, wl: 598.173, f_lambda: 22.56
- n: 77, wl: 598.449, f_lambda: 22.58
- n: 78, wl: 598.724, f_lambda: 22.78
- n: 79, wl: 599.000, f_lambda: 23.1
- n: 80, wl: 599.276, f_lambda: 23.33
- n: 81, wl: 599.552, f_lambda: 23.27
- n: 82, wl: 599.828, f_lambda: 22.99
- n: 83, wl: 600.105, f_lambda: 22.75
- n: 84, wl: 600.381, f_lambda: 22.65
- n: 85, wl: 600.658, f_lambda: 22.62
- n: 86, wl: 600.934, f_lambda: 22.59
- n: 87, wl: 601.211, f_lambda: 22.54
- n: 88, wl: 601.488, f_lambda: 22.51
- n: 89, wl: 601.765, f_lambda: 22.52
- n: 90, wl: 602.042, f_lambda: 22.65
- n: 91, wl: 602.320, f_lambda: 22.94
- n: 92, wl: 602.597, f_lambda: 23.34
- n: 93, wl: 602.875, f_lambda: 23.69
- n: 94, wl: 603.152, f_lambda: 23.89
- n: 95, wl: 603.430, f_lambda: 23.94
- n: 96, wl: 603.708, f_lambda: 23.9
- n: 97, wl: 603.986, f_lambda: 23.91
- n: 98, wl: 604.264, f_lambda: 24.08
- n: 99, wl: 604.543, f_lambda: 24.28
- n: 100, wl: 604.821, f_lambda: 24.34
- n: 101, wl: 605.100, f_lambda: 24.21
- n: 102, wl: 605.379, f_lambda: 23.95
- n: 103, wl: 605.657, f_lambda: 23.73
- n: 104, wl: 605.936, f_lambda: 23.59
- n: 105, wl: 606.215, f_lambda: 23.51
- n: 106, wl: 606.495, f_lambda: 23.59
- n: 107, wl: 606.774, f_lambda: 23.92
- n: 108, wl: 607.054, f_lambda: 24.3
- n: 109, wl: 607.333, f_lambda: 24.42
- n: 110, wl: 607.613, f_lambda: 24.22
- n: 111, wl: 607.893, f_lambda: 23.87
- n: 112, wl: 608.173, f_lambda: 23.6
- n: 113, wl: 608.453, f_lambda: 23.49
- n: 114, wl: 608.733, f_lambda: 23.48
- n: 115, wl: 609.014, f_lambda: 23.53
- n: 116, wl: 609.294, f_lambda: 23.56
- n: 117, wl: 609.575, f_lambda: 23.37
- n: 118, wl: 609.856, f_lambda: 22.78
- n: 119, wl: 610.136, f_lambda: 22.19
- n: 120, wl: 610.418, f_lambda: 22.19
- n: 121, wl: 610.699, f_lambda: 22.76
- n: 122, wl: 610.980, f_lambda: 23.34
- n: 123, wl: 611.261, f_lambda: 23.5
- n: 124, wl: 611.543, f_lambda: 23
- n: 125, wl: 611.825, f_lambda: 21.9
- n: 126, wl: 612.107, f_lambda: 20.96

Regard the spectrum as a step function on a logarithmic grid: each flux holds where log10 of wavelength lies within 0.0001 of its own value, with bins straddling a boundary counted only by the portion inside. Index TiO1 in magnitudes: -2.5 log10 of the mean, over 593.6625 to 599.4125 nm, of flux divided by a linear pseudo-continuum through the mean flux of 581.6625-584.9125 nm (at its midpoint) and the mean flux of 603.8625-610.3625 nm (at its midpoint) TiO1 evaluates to 0.04 mag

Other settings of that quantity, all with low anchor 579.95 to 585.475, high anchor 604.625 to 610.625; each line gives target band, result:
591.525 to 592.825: 0.071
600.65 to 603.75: 0.018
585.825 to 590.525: 0.334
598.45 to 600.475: 0.022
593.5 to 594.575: 0.036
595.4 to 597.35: 0.030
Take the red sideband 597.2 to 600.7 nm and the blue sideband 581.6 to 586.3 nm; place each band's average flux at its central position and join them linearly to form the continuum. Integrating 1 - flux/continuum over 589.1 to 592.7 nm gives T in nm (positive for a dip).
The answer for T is 0.74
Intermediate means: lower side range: 22.7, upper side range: 22.8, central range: 18.1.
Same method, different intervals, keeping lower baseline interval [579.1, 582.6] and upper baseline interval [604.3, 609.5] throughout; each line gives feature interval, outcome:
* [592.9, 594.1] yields 0.06 nm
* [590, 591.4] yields 0.24 nm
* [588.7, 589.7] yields 0.57 nm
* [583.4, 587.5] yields 0.18 nm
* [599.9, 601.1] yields 0.05 nm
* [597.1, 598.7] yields 0.06 nm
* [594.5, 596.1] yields 0.07 nm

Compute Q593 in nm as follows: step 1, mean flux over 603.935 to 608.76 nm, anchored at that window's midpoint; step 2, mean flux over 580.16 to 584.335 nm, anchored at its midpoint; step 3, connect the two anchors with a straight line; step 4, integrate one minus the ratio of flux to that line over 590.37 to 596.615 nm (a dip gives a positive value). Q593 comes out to 0.408 nm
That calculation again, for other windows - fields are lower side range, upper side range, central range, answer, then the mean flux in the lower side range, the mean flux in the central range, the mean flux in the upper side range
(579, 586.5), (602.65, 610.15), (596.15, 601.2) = 0.13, 22.7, 22.8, 23.8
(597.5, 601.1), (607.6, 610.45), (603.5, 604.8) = -0.06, 22.8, 24.1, 23.3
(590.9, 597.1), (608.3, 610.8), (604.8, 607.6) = -0.13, 22.2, 23.9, 23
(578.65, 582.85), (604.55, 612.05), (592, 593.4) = 0.07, 22.9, 22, 23.5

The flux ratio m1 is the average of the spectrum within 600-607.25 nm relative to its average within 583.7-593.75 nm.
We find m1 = 1.2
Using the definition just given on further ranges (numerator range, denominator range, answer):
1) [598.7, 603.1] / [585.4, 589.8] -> 1.30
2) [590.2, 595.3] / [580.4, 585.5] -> 0.94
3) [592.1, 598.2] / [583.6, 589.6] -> 1.16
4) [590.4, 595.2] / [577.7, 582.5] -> 0.96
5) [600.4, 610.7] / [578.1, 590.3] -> 1.14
